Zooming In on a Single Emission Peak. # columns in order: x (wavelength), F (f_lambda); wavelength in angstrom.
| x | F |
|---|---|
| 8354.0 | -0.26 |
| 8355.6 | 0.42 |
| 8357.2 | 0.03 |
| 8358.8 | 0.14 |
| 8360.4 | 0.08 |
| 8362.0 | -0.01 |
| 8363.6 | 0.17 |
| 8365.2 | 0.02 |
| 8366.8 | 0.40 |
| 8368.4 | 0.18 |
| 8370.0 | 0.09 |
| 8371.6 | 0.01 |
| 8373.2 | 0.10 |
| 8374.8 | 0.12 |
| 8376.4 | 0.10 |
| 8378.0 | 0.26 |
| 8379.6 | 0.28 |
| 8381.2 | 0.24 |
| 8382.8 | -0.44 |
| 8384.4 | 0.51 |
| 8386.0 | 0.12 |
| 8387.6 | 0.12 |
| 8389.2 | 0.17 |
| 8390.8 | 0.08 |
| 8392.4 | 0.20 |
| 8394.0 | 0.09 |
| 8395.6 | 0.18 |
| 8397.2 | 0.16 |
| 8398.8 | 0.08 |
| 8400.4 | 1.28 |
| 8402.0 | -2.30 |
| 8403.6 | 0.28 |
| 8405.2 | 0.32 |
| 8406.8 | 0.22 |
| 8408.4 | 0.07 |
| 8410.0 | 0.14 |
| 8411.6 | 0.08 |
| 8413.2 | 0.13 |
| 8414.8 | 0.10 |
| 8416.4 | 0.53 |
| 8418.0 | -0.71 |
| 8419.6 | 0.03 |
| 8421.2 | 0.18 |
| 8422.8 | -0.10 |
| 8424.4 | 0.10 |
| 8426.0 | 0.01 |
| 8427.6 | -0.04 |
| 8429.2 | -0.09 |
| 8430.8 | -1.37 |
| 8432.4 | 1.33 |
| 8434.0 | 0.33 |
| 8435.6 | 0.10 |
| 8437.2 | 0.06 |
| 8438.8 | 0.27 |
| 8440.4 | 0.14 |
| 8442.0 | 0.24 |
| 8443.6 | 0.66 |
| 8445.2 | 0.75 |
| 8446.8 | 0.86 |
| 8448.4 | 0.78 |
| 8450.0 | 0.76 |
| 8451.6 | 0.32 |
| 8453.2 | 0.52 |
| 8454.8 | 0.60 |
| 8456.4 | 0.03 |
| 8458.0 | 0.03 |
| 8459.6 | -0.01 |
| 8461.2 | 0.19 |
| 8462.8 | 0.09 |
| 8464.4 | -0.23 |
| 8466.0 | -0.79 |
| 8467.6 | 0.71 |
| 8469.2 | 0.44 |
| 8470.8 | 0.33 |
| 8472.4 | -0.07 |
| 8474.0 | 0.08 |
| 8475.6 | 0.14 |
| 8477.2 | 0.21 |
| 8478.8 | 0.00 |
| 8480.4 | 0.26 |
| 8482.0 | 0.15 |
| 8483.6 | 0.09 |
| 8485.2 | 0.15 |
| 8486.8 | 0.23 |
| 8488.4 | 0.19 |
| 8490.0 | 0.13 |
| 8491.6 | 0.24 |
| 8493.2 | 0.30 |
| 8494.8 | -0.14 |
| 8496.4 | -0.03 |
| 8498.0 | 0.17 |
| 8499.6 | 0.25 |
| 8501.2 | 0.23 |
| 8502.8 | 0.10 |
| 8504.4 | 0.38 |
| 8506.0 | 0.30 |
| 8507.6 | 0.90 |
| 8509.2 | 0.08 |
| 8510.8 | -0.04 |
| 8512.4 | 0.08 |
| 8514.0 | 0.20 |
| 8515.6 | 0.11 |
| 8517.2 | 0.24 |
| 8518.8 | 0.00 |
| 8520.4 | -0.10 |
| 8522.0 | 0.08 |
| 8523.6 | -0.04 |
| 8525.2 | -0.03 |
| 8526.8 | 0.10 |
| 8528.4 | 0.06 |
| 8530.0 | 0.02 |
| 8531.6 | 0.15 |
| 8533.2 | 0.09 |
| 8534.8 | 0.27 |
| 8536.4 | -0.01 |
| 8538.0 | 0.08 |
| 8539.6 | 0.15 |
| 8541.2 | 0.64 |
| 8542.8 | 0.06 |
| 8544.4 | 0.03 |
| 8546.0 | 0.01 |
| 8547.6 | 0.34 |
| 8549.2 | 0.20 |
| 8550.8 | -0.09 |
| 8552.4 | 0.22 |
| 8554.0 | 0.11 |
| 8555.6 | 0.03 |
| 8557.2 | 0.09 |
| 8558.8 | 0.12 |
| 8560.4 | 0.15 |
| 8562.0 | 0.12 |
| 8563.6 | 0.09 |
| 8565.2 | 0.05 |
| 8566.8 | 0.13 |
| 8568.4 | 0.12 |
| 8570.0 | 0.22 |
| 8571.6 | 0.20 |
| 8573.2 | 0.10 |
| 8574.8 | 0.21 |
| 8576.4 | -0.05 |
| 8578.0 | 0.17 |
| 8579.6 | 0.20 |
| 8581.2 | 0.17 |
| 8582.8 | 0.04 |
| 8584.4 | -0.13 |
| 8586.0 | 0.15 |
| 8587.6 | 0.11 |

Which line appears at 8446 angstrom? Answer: H-gamma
